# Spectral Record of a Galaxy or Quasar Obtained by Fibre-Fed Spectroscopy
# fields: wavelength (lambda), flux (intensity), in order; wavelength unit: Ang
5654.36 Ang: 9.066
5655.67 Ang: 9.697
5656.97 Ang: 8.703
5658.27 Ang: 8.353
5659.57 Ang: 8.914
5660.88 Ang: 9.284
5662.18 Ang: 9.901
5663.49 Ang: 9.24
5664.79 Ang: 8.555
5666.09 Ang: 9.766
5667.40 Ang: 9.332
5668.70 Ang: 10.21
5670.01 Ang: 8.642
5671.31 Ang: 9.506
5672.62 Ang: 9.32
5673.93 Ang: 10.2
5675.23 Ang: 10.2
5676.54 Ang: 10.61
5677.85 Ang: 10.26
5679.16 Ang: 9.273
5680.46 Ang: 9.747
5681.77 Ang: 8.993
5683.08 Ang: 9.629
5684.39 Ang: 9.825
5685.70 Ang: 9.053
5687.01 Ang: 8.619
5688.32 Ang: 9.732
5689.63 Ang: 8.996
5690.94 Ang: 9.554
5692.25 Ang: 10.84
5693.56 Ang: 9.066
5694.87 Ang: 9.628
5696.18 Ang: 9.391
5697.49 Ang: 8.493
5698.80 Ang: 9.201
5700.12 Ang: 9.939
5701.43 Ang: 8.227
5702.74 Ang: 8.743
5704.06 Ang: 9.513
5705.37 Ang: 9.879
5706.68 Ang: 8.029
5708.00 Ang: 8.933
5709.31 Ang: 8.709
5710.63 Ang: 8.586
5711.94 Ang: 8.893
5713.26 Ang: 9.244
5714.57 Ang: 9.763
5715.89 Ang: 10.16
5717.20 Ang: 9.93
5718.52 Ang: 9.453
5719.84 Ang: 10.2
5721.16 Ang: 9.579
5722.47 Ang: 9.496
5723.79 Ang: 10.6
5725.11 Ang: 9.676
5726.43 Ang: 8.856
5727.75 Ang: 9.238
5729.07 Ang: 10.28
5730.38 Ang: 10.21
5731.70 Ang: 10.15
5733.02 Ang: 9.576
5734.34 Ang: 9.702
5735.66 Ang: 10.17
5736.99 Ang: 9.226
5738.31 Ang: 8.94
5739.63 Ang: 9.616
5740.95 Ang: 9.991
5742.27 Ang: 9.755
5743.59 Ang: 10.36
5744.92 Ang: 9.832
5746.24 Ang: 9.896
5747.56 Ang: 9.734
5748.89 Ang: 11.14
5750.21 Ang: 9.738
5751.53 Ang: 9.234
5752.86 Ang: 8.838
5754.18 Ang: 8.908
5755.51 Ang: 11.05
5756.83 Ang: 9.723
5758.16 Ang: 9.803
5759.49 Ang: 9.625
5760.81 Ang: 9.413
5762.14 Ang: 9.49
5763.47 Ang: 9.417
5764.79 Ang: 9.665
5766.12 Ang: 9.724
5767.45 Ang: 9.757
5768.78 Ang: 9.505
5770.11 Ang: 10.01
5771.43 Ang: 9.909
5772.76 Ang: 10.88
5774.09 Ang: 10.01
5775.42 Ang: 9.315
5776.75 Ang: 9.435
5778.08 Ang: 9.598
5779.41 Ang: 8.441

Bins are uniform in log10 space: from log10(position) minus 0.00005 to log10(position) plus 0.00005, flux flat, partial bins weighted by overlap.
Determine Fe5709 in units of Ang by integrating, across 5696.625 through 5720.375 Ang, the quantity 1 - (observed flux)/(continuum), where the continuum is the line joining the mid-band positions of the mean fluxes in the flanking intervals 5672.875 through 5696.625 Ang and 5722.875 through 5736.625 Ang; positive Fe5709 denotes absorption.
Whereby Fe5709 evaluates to 1.3 Ang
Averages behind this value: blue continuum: 9.64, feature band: 9.21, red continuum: 9.82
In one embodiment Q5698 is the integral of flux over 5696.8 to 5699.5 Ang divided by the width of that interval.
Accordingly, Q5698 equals 8.86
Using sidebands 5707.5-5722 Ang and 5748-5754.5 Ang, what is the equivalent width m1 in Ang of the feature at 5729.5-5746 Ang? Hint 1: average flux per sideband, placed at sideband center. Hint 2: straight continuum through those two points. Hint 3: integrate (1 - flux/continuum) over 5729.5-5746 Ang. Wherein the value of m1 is -0.5 Ang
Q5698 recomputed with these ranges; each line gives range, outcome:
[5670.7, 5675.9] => 9.8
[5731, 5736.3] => 9.9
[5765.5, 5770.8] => 9.76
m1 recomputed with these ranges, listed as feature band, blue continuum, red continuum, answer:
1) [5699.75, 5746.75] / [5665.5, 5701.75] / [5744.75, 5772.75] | 0.55 Ang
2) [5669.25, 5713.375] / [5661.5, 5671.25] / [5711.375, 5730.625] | 0.88 Ang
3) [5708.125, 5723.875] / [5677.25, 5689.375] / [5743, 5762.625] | 0.18 Ang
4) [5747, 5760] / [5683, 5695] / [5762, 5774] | -0.01 Ang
